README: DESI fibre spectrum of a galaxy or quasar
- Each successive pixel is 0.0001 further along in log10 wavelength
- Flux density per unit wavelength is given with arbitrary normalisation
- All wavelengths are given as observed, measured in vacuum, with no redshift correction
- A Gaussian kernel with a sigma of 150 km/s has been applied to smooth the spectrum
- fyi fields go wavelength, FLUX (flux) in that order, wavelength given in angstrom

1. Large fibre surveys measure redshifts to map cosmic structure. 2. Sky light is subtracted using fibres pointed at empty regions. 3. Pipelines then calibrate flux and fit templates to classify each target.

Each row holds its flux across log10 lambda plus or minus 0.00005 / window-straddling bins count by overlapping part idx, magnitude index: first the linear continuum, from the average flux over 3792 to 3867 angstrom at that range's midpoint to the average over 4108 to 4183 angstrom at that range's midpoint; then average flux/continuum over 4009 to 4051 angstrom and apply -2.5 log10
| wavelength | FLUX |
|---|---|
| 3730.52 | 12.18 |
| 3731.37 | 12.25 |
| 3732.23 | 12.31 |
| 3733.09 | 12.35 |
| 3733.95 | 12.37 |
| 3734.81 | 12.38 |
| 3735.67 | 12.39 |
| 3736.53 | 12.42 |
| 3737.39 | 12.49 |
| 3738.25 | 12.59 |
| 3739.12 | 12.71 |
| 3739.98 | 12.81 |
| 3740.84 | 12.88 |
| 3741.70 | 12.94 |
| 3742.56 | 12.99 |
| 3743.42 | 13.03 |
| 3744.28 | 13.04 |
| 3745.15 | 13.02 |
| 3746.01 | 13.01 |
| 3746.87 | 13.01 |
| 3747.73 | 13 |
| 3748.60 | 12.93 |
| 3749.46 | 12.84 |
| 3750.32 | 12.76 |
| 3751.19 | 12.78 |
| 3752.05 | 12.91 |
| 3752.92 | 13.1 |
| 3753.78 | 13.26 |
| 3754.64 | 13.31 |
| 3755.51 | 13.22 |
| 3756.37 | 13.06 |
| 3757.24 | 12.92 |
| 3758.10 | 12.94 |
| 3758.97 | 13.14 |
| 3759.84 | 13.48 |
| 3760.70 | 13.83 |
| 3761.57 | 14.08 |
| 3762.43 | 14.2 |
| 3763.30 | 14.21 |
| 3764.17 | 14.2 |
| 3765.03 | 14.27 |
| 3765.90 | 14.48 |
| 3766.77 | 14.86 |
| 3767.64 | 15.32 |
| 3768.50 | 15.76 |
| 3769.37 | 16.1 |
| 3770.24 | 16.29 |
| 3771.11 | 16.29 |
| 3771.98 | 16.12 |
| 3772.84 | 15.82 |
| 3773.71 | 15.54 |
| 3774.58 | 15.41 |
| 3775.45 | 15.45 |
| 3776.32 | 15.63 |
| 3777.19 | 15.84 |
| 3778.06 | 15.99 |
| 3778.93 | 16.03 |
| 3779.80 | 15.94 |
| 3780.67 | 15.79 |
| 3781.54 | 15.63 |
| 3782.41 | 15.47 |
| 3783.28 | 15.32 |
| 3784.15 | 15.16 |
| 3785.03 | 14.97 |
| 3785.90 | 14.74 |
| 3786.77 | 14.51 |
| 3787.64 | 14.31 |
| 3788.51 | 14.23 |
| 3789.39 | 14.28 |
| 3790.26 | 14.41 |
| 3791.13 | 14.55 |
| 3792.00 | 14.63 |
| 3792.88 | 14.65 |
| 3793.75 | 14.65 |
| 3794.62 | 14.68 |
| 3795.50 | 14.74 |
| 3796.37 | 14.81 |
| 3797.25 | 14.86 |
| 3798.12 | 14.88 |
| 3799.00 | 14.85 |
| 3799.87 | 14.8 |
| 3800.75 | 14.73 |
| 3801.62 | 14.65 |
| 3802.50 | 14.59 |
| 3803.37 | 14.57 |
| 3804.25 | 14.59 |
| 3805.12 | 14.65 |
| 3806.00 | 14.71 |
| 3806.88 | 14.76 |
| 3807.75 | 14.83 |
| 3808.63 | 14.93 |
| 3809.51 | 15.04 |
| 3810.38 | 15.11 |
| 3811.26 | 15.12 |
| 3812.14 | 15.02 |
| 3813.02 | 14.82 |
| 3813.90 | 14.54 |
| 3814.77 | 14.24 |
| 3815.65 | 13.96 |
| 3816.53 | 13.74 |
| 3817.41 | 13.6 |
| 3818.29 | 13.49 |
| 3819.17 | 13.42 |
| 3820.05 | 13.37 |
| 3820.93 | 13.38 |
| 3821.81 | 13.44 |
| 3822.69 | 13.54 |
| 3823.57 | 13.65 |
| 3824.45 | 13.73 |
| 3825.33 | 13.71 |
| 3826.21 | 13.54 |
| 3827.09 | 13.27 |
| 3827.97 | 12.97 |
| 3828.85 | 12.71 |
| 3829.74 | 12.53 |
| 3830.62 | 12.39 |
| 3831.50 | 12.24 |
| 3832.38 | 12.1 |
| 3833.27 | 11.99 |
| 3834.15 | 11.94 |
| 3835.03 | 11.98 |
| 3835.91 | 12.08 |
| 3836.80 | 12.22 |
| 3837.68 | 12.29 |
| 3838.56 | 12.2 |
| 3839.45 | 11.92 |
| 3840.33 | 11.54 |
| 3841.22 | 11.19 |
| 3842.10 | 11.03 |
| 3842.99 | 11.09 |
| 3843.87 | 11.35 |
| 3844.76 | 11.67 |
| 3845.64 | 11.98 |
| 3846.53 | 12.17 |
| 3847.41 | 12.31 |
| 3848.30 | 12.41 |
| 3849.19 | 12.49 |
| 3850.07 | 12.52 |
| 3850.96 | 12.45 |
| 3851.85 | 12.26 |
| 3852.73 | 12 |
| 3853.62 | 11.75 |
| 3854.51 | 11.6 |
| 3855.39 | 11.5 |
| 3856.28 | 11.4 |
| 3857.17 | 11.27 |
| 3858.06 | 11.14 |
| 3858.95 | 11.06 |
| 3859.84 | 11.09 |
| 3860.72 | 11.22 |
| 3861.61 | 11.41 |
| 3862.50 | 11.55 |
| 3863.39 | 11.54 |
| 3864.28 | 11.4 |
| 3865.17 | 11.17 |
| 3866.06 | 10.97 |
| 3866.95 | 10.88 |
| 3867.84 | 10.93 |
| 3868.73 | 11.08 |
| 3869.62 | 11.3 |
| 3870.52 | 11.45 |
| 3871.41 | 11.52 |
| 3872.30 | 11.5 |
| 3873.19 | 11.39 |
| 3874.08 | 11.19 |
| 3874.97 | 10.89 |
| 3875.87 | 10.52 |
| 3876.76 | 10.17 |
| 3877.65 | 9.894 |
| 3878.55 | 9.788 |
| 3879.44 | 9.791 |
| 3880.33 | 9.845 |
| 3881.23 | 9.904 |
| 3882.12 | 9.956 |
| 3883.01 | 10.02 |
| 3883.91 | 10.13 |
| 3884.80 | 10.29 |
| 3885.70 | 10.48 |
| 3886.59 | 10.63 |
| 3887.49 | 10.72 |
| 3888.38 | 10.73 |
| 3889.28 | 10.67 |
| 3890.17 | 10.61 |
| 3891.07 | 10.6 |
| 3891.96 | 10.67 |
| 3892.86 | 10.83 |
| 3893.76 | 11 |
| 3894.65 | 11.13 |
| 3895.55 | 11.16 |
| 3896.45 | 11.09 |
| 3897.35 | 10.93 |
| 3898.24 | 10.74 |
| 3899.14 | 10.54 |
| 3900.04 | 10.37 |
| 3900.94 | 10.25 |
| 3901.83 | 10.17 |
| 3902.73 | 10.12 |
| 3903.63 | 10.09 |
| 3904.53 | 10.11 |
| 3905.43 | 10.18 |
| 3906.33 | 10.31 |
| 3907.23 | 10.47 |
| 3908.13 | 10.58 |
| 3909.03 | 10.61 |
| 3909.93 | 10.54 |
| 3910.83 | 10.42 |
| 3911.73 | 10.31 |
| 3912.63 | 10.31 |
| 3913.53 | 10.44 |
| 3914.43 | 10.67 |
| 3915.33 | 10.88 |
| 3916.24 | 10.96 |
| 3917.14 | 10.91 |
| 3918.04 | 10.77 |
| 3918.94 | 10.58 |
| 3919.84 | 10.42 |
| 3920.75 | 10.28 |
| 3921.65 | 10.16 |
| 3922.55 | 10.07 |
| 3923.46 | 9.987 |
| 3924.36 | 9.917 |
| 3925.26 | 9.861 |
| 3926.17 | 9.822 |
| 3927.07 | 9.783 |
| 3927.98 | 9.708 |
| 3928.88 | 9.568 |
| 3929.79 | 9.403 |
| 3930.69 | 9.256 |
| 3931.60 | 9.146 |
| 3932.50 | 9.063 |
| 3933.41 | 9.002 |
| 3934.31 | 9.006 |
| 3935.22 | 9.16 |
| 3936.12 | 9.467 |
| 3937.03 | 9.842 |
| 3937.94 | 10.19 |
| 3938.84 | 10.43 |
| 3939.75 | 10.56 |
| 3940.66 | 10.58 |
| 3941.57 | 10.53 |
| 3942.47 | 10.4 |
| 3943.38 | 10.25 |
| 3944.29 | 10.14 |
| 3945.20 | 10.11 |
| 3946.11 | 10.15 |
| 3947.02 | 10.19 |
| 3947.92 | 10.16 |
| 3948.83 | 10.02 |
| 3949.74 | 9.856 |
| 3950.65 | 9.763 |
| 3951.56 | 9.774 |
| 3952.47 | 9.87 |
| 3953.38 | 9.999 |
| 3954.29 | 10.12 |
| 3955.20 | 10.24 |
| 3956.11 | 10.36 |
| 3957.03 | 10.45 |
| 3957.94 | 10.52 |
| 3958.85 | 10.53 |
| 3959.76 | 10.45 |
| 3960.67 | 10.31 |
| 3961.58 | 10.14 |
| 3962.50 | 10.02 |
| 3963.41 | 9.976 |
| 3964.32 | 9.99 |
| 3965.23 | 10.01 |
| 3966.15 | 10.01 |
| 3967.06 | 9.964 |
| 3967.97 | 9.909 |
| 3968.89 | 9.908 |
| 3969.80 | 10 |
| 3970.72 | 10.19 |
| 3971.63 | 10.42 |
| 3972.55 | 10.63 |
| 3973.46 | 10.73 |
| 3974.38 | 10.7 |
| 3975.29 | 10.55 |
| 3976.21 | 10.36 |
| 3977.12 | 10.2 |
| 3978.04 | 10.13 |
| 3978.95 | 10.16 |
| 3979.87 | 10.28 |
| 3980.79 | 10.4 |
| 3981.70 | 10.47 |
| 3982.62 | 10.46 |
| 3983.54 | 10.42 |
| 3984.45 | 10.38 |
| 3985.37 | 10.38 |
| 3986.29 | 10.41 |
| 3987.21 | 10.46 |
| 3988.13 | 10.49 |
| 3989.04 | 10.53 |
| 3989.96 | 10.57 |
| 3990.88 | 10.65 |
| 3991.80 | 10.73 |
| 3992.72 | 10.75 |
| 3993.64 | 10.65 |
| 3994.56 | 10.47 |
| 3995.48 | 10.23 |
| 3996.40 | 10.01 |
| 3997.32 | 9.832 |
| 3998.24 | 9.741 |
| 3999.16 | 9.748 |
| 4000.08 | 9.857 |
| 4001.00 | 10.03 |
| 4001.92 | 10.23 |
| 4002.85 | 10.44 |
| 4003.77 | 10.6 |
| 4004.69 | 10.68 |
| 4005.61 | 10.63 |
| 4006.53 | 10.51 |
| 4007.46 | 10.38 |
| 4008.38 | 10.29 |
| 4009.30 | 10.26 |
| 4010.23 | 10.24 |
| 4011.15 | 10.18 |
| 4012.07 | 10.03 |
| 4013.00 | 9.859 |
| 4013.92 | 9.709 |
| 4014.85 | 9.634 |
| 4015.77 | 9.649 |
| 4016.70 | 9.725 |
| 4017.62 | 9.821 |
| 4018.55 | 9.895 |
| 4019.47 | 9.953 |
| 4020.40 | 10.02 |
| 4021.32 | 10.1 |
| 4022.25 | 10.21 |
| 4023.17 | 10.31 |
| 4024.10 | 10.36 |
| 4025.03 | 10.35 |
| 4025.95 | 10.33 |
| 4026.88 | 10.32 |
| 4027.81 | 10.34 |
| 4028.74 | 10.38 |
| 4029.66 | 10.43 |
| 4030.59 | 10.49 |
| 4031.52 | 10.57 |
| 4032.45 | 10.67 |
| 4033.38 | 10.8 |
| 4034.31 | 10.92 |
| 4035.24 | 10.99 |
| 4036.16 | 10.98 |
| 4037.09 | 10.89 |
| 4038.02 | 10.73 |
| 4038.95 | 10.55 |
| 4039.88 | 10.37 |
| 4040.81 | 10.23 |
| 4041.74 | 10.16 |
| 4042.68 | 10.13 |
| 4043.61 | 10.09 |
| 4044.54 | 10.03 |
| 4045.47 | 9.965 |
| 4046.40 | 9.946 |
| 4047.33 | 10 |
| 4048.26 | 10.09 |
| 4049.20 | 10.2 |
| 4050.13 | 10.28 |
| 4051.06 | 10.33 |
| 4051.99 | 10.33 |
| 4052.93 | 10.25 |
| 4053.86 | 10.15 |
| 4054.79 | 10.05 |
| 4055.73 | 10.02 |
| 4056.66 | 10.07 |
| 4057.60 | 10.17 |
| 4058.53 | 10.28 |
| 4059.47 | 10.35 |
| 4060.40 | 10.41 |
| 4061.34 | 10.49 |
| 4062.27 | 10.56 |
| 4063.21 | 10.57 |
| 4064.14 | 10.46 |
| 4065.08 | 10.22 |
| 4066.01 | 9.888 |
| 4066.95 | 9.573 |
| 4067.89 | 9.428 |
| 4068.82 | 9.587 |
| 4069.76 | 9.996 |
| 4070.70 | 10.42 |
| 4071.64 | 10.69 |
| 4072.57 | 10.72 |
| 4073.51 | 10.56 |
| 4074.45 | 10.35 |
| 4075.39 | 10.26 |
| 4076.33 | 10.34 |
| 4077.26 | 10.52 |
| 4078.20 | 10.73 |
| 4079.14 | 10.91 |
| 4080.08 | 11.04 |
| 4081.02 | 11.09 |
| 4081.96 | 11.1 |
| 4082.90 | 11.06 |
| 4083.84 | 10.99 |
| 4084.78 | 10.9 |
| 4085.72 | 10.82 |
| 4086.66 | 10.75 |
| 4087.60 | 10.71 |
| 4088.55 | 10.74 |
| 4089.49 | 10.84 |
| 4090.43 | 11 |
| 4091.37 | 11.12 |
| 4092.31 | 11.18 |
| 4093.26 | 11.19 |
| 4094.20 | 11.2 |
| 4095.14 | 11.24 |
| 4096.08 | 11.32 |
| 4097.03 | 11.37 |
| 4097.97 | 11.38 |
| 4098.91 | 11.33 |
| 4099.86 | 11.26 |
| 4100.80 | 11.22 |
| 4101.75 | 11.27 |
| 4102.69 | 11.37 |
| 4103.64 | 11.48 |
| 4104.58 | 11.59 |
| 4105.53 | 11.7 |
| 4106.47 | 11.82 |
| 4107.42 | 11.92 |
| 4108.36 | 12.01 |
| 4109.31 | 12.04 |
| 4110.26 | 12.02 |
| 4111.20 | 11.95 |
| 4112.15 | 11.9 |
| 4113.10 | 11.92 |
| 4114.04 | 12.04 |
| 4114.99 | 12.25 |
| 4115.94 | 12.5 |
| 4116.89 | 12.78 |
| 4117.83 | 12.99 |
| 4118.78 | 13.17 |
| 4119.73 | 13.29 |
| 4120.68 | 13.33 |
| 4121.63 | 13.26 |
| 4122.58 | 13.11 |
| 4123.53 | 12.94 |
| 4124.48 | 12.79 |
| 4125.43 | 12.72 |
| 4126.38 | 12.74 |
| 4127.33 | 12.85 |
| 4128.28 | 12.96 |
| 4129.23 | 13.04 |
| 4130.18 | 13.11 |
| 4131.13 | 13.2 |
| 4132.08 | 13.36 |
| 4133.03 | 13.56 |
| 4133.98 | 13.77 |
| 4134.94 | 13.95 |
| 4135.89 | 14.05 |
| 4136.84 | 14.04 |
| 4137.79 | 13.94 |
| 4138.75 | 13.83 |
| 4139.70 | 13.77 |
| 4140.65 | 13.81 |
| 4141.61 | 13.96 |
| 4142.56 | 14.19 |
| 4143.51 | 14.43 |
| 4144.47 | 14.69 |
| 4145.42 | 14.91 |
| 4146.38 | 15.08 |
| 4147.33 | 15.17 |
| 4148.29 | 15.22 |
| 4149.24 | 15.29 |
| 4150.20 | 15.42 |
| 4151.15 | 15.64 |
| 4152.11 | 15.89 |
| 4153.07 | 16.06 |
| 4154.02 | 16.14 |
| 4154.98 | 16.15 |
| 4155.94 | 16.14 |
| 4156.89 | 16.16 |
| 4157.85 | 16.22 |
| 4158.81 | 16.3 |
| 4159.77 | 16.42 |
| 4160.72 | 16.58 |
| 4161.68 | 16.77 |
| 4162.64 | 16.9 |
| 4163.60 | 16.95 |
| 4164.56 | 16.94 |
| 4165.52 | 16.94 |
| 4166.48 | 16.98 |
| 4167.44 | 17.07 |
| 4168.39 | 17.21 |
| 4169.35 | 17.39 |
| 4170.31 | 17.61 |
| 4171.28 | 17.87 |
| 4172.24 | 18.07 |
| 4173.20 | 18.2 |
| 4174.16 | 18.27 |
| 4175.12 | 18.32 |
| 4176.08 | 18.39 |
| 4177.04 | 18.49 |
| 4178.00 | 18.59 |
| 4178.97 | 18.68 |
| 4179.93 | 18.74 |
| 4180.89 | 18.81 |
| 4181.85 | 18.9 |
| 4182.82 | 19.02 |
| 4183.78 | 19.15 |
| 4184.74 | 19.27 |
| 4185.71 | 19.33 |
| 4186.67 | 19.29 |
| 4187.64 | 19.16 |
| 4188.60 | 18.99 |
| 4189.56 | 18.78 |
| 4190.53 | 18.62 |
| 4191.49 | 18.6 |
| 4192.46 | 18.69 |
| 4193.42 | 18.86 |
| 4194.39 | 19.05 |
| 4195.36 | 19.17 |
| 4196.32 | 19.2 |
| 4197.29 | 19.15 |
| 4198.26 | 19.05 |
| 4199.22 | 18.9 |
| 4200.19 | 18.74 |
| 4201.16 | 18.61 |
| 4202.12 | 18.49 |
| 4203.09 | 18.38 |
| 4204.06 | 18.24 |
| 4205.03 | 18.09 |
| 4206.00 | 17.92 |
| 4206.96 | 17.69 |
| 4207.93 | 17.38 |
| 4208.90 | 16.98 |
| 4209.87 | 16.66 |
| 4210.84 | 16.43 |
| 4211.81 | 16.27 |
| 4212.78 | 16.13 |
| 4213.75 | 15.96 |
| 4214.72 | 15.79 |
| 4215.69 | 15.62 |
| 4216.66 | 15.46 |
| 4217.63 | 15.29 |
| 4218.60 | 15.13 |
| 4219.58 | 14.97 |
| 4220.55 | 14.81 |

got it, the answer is 0.36 mag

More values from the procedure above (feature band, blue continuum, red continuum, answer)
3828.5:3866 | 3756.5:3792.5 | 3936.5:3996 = 0.118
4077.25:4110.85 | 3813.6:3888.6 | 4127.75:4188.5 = 0.338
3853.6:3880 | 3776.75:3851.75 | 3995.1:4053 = 0.166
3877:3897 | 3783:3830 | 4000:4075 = 0.228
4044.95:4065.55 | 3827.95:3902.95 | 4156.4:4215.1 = 0.430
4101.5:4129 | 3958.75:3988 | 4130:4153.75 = 0.117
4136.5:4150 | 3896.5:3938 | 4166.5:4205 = 0.190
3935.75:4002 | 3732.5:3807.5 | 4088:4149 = 0.286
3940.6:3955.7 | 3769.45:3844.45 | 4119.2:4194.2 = 0.421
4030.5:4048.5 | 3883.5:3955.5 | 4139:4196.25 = 0.286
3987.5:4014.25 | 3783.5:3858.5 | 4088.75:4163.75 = 0.285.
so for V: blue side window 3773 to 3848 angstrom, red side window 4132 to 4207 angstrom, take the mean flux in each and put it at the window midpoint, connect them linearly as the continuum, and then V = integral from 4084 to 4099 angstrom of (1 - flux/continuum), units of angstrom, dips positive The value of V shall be 4.9 angstrom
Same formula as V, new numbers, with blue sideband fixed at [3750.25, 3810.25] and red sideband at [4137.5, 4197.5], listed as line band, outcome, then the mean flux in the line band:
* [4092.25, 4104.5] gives 3.9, 11.3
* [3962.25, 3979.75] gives 6.3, 10.2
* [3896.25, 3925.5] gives 9.6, 10.4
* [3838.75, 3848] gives 2.1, 11.6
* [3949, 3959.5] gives 3.7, 10.1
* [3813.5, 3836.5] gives 2.8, 13.1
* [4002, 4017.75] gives 5.8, 10.2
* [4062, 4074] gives 4.6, 10.2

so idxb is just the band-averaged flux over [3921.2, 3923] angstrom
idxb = 10.1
